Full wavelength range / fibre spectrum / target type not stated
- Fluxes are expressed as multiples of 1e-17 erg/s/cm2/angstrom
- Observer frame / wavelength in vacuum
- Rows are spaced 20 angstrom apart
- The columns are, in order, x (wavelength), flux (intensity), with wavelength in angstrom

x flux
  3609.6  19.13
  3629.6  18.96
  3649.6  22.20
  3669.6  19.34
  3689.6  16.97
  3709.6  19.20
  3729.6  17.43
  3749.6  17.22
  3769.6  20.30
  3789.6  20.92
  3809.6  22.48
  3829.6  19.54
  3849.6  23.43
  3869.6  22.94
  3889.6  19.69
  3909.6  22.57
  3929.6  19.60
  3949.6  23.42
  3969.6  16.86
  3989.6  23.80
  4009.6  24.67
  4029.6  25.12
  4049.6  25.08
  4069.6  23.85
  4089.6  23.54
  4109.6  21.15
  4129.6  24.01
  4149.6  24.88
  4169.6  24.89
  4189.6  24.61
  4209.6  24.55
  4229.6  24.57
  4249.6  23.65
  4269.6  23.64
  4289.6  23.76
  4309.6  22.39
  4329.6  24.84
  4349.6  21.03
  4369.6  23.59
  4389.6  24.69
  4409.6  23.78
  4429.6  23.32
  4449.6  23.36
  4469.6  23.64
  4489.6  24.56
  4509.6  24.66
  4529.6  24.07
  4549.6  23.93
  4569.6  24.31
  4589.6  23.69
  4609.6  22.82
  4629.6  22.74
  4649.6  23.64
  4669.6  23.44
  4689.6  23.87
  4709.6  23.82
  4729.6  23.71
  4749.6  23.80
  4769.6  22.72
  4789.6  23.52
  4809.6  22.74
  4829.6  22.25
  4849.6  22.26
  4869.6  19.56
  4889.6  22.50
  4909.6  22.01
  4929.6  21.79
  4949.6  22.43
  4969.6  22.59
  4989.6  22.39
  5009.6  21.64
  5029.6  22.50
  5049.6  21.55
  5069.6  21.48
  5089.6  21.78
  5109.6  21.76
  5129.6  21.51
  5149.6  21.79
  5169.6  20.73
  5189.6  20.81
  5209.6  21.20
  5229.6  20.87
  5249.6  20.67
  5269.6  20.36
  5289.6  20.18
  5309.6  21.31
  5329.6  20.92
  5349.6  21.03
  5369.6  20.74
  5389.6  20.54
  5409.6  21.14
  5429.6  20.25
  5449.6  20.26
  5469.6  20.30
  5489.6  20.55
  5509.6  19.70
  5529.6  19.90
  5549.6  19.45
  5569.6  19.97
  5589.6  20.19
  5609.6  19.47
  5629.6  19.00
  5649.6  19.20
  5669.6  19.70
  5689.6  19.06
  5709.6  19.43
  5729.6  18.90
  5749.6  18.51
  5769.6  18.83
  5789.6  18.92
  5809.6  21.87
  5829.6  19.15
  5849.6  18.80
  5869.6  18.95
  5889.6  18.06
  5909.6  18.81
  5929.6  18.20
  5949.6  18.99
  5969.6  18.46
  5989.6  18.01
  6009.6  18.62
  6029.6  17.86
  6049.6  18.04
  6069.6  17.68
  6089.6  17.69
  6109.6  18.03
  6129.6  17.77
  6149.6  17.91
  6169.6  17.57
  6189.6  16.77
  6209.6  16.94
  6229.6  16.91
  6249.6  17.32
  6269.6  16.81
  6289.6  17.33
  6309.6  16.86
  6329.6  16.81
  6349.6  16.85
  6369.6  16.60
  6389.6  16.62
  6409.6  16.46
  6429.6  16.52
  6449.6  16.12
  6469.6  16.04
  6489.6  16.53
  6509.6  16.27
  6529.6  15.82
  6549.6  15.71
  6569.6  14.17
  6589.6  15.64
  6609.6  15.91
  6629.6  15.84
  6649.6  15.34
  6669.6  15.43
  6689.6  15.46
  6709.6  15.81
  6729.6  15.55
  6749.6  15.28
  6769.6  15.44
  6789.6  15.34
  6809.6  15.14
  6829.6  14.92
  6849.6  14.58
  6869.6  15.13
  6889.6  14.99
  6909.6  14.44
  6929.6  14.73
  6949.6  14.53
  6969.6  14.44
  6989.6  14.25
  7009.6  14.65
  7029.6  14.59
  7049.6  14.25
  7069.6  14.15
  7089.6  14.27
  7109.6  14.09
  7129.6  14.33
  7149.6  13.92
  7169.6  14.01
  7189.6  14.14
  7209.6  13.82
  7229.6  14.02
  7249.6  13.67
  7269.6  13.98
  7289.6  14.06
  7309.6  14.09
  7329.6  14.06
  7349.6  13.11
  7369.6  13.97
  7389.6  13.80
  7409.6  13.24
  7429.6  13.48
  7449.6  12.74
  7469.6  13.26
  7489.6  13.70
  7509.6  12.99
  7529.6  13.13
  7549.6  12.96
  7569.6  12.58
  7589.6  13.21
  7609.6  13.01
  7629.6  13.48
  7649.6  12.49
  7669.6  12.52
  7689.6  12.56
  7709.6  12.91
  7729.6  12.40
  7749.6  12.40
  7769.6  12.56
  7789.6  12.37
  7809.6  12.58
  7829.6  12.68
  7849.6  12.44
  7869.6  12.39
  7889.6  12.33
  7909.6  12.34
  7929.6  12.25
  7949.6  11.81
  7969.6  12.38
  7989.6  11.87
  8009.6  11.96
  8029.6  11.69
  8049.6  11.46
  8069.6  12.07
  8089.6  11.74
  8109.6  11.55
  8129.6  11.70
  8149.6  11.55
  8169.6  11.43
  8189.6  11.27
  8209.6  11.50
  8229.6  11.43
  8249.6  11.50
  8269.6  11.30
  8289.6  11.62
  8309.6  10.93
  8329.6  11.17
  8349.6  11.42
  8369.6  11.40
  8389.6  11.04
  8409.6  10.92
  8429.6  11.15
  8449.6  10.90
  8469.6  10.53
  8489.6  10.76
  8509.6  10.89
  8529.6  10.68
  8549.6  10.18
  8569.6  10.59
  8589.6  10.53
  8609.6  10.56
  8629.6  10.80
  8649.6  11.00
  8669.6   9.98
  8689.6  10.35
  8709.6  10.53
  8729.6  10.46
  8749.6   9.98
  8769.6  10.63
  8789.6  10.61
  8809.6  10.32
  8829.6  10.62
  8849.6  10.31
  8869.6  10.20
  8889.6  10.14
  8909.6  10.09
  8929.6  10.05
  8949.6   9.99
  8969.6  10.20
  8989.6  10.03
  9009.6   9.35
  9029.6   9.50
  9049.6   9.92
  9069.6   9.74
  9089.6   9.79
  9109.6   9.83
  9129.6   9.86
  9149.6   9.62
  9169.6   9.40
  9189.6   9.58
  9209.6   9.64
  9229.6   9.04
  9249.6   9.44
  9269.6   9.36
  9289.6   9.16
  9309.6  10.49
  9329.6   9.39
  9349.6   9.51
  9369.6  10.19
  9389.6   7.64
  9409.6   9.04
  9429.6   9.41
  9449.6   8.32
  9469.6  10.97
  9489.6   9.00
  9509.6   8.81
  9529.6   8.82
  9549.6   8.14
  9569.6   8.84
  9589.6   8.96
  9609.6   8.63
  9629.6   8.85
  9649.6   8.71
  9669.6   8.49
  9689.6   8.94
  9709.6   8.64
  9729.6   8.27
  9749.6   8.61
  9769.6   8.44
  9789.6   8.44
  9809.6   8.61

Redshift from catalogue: 0.000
